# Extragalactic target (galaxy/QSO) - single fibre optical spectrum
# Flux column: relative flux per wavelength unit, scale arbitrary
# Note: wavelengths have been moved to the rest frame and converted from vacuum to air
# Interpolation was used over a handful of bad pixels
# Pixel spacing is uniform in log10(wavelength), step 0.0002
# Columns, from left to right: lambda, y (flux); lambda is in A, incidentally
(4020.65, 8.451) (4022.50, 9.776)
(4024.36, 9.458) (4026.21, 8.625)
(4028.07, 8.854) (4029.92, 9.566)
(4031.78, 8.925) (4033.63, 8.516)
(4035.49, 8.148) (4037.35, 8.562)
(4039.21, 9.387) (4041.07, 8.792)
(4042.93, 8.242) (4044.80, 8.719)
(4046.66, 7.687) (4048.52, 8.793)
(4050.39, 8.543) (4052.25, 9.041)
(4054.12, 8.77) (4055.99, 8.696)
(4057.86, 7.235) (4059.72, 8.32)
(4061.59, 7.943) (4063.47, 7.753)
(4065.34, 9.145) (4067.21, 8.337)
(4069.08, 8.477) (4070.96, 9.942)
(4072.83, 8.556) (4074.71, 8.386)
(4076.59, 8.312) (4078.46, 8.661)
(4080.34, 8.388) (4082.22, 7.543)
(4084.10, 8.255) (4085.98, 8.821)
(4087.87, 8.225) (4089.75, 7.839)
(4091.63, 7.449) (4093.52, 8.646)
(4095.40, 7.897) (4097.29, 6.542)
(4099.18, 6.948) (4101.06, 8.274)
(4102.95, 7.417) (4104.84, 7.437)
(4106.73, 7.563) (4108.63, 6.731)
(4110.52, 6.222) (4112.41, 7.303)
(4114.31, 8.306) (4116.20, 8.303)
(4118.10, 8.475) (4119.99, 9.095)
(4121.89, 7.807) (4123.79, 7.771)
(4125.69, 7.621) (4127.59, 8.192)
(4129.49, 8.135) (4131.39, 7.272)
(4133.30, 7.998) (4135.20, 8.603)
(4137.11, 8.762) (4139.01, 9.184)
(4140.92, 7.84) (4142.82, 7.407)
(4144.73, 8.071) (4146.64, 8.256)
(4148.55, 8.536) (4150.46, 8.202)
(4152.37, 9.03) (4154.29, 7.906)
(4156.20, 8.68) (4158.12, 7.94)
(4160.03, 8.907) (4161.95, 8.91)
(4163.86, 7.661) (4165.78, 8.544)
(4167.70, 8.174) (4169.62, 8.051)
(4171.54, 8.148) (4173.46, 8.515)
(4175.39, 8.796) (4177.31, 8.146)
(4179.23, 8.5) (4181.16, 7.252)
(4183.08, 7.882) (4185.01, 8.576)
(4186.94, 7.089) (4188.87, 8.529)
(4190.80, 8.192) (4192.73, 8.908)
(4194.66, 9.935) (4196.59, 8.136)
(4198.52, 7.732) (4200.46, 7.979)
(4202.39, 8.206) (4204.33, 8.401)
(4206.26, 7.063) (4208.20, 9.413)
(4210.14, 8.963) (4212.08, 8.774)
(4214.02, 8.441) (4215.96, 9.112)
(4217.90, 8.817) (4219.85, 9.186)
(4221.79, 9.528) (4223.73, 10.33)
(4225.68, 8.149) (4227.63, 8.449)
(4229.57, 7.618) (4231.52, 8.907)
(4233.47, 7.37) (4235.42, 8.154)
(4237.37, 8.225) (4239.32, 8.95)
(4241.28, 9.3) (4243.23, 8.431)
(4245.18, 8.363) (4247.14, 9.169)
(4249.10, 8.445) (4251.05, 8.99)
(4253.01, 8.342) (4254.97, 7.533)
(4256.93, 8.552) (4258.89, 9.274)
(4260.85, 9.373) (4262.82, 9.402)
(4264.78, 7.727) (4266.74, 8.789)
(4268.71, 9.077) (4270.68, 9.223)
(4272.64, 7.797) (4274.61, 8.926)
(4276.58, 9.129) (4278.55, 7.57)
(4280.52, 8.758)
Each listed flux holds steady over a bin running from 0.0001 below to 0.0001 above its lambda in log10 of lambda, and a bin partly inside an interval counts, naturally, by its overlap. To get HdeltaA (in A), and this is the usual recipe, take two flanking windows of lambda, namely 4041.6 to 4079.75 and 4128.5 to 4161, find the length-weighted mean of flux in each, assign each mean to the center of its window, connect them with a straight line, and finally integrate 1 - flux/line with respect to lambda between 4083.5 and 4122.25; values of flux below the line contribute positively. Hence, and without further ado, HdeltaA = 2.8 A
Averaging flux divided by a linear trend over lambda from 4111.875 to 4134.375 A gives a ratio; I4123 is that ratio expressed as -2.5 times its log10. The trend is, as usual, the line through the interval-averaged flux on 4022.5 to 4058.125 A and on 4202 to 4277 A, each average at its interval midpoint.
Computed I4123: 0.08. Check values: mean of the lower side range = 8.71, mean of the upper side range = 8.66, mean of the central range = 8.04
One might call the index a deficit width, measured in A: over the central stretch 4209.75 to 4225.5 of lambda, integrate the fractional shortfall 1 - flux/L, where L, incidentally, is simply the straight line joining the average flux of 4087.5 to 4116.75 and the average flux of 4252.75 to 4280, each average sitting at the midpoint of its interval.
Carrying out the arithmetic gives -1.50 A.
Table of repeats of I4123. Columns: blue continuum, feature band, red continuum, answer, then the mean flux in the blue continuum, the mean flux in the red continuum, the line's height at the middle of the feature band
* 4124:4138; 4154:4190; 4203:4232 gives 0.02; 8.06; 8.73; 8.38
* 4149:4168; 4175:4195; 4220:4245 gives 0.03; 8.41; 8.63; 8.49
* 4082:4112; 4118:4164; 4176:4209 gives -0.05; 7.61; 8.23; 7.9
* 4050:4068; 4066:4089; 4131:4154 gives -0.02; 8.37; 8.28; 8.35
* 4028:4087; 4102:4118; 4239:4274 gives 0.15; 8.54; 8.7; 8.58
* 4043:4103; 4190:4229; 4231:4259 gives -0.03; 8.25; 8.5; 8.45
